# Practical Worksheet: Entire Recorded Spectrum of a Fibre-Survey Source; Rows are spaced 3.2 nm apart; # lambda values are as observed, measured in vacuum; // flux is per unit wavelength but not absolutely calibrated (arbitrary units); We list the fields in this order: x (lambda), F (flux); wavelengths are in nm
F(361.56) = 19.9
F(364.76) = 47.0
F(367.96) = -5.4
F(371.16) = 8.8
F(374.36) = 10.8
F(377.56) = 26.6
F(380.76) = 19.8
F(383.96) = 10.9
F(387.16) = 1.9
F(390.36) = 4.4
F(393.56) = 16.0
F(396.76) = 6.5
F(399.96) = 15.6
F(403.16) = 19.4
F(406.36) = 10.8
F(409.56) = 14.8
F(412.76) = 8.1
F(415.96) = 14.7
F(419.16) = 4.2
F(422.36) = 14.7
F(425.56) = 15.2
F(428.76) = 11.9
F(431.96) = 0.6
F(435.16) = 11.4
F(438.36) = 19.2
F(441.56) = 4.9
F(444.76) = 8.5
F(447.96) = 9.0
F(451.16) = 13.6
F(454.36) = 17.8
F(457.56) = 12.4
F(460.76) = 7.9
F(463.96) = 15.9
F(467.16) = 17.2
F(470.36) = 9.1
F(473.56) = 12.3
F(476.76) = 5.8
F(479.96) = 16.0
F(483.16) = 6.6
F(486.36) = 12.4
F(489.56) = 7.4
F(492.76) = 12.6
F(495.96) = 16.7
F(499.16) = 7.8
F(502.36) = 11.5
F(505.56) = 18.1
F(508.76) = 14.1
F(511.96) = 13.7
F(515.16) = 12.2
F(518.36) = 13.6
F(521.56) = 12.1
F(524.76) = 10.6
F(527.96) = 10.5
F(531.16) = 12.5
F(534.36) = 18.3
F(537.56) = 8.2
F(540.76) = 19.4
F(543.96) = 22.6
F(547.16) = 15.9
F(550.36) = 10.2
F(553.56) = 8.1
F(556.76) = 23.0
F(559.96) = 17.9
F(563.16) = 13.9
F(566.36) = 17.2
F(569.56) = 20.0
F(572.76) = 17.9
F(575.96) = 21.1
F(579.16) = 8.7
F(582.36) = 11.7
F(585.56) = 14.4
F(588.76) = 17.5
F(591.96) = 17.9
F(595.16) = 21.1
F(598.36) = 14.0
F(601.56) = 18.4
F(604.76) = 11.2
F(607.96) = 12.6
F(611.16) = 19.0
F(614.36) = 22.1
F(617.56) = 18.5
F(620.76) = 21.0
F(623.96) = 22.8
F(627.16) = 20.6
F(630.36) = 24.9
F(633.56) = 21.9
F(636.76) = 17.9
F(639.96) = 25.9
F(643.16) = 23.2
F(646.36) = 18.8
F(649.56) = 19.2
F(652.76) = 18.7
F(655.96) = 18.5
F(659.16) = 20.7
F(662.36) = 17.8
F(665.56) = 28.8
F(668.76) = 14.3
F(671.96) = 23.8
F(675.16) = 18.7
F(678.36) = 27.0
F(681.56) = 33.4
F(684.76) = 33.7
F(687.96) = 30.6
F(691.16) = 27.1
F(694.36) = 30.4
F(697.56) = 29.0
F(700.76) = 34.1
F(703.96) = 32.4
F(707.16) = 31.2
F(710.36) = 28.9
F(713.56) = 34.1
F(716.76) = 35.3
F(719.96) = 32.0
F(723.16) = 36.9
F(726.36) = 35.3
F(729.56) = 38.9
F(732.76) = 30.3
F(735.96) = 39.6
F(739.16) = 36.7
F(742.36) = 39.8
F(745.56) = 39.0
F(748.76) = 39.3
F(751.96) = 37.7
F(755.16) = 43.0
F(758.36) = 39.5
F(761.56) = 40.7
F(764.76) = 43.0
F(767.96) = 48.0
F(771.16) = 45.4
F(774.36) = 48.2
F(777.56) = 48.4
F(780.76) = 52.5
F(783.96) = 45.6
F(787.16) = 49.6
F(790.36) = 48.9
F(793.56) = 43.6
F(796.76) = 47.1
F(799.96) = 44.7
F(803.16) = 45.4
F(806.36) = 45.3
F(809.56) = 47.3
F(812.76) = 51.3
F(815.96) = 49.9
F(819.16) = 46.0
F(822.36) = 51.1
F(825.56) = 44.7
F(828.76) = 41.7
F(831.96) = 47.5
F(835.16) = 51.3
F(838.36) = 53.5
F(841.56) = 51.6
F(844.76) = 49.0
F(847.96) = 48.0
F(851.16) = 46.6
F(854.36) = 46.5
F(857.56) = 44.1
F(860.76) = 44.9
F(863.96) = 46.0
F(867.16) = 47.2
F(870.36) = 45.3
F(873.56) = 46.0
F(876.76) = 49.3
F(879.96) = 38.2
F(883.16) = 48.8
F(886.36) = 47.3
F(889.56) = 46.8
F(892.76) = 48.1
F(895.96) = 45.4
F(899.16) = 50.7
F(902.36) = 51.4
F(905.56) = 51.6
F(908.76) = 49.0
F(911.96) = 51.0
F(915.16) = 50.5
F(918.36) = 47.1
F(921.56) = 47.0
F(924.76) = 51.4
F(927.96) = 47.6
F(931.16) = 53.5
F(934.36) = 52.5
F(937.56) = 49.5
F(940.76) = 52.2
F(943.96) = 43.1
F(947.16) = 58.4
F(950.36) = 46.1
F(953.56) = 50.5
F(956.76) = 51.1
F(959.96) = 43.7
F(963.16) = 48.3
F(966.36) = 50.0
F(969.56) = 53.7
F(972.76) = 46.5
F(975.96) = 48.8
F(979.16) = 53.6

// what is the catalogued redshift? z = 0.70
